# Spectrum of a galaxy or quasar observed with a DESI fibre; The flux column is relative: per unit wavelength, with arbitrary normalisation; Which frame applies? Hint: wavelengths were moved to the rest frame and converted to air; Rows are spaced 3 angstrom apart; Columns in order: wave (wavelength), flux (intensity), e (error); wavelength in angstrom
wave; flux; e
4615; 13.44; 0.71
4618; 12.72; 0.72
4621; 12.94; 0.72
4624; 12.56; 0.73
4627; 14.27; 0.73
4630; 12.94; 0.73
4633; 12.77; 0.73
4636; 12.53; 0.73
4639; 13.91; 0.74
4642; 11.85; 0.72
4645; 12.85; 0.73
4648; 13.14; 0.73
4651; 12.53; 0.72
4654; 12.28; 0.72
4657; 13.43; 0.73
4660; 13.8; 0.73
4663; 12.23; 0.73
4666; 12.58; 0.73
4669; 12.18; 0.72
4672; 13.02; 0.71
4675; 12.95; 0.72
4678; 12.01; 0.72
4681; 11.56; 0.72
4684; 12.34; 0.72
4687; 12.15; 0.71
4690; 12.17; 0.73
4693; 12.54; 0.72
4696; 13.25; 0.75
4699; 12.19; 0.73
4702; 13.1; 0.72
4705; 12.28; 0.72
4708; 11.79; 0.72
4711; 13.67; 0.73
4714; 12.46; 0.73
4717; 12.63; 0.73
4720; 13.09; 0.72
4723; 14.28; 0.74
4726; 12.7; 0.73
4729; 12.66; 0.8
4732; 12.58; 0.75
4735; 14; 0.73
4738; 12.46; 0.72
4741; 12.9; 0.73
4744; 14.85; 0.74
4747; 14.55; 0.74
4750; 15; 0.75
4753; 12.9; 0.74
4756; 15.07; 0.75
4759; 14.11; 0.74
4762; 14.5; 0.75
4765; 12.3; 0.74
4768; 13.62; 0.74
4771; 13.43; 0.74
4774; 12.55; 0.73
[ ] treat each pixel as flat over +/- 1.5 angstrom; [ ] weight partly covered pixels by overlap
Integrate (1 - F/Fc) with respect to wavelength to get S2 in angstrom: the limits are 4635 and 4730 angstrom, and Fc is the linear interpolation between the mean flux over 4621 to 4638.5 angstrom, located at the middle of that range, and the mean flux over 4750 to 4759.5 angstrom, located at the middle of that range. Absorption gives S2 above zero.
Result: 5.8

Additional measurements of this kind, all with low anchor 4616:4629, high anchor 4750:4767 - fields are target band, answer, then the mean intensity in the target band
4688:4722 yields 2.3 angstrom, 12.7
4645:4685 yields 2.2 angstrom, 12.6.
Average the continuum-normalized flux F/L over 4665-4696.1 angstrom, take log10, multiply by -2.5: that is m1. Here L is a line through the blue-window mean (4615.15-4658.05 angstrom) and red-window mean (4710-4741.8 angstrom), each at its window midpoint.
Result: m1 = 0.05 mag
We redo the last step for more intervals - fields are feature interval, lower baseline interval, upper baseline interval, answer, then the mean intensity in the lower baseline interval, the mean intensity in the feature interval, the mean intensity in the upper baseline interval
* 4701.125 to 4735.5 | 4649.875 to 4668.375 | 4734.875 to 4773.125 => 0.04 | 12.8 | 12.9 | 13.8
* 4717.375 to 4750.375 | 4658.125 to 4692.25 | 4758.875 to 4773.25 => -0.03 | 12.5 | 13.5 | 13.5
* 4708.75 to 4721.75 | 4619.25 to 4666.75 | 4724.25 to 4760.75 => 0.04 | 12.9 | 12.9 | 13.7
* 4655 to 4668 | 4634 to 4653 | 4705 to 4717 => -0.02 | 12.8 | 13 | 12.6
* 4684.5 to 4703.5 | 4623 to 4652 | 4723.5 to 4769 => 0.06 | 12.9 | 12.6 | 13.6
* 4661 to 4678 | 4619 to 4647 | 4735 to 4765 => 0.06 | 13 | 12.6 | 13.9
